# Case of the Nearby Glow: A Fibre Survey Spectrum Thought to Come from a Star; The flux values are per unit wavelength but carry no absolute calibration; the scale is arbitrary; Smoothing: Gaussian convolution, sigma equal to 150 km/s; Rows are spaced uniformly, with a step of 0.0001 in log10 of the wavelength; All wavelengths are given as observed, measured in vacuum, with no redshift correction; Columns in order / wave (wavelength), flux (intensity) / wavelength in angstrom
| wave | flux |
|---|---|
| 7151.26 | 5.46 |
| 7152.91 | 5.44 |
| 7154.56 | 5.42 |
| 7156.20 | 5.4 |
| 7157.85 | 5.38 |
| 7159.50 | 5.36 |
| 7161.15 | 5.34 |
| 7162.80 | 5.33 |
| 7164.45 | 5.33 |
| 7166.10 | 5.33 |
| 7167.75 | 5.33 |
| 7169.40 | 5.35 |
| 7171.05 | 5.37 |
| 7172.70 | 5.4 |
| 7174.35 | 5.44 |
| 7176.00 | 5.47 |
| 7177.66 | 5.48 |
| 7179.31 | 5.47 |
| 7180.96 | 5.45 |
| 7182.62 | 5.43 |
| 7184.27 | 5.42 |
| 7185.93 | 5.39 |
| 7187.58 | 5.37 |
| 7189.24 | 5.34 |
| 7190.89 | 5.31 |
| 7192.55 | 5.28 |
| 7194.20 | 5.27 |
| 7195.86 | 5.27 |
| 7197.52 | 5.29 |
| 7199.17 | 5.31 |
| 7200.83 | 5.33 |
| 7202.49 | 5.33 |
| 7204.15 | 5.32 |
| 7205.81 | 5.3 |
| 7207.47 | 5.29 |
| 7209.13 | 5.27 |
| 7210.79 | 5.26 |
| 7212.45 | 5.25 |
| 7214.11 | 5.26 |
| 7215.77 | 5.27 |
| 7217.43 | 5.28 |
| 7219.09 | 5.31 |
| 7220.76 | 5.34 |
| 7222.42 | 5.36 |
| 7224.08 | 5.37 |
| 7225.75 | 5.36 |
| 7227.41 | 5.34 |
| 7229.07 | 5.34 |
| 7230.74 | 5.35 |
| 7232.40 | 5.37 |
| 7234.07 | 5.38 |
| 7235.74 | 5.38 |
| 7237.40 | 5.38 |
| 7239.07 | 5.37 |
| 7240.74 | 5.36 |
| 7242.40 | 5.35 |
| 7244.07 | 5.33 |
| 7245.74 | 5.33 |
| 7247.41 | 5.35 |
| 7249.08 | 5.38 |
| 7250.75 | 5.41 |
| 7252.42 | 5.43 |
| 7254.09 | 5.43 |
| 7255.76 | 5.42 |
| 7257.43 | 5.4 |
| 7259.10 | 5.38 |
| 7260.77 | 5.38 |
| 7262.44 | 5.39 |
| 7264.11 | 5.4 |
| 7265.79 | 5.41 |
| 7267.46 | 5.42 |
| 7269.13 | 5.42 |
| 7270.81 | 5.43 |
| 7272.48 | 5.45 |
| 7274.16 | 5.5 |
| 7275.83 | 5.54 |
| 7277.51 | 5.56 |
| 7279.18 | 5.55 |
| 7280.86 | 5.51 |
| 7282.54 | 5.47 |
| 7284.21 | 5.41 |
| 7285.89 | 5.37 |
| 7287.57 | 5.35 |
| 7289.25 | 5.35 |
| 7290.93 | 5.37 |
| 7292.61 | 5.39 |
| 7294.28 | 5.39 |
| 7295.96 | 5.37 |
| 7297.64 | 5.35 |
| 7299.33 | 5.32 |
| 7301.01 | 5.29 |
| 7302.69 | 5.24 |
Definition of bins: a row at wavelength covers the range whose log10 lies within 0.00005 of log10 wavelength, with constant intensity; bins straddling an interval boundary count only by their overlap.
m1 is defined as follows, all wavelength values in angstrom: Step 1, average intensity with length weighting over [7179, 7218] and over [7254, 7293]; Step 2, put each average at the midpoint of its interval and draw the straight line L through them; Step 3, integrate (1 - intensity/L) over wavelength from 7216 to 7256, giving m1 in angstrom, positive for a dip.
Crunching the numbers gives 0.11 angstrom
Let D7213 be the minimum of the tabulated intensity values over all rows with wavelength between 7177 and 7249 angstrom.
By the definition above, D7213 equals 5.25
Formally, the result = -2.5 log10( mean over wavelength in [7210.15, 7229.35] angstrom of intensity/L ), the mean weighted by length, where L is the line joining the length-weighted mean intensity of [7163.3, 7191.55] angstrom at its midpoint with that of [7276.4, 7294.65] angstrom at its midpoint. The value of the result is 0.02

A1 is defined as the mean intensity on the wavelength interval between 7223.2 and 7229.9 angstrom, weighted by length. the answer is 5.36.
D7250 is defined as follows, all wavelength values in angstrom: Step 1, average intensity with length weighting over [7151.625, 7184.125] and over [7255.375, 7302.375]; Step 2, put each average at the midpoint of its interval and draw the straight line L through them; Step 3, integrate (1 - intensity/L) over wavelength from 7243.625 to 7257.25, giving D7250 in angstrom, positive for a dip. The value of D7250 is 0.1 angstrom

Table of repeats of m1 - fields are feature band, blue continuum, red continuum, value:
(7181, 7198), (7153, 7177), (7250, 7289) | 0.2 angstrom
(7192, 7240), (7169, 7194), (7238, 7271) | 0.7 angstrom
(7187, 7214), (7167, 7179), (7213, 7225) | 0.3 angstrom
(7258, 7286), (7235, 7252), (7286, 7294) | -0.4 angstrom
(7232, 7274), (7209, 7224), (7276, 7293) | -0.2 angstrom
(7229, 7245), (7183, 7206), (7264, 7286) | 0.1 angstrom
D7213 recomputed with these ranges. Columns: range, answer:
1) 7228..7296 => 5.33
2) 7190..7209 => 5.27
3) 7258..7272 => 5.38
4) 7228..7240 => 5.34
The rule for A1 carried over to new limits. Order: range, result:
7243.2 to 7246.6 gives 5.32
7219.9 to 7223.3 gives 5.35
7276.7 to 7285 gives 5.5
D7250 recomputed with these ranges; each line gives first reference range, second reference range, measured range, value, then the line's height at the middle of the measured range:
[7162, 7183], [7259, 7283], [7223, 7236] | 0.17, 5.43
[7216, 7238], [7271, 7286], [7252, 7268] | 0.10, 5.44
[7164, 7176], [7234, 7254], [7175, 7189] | -0.15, 5.38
